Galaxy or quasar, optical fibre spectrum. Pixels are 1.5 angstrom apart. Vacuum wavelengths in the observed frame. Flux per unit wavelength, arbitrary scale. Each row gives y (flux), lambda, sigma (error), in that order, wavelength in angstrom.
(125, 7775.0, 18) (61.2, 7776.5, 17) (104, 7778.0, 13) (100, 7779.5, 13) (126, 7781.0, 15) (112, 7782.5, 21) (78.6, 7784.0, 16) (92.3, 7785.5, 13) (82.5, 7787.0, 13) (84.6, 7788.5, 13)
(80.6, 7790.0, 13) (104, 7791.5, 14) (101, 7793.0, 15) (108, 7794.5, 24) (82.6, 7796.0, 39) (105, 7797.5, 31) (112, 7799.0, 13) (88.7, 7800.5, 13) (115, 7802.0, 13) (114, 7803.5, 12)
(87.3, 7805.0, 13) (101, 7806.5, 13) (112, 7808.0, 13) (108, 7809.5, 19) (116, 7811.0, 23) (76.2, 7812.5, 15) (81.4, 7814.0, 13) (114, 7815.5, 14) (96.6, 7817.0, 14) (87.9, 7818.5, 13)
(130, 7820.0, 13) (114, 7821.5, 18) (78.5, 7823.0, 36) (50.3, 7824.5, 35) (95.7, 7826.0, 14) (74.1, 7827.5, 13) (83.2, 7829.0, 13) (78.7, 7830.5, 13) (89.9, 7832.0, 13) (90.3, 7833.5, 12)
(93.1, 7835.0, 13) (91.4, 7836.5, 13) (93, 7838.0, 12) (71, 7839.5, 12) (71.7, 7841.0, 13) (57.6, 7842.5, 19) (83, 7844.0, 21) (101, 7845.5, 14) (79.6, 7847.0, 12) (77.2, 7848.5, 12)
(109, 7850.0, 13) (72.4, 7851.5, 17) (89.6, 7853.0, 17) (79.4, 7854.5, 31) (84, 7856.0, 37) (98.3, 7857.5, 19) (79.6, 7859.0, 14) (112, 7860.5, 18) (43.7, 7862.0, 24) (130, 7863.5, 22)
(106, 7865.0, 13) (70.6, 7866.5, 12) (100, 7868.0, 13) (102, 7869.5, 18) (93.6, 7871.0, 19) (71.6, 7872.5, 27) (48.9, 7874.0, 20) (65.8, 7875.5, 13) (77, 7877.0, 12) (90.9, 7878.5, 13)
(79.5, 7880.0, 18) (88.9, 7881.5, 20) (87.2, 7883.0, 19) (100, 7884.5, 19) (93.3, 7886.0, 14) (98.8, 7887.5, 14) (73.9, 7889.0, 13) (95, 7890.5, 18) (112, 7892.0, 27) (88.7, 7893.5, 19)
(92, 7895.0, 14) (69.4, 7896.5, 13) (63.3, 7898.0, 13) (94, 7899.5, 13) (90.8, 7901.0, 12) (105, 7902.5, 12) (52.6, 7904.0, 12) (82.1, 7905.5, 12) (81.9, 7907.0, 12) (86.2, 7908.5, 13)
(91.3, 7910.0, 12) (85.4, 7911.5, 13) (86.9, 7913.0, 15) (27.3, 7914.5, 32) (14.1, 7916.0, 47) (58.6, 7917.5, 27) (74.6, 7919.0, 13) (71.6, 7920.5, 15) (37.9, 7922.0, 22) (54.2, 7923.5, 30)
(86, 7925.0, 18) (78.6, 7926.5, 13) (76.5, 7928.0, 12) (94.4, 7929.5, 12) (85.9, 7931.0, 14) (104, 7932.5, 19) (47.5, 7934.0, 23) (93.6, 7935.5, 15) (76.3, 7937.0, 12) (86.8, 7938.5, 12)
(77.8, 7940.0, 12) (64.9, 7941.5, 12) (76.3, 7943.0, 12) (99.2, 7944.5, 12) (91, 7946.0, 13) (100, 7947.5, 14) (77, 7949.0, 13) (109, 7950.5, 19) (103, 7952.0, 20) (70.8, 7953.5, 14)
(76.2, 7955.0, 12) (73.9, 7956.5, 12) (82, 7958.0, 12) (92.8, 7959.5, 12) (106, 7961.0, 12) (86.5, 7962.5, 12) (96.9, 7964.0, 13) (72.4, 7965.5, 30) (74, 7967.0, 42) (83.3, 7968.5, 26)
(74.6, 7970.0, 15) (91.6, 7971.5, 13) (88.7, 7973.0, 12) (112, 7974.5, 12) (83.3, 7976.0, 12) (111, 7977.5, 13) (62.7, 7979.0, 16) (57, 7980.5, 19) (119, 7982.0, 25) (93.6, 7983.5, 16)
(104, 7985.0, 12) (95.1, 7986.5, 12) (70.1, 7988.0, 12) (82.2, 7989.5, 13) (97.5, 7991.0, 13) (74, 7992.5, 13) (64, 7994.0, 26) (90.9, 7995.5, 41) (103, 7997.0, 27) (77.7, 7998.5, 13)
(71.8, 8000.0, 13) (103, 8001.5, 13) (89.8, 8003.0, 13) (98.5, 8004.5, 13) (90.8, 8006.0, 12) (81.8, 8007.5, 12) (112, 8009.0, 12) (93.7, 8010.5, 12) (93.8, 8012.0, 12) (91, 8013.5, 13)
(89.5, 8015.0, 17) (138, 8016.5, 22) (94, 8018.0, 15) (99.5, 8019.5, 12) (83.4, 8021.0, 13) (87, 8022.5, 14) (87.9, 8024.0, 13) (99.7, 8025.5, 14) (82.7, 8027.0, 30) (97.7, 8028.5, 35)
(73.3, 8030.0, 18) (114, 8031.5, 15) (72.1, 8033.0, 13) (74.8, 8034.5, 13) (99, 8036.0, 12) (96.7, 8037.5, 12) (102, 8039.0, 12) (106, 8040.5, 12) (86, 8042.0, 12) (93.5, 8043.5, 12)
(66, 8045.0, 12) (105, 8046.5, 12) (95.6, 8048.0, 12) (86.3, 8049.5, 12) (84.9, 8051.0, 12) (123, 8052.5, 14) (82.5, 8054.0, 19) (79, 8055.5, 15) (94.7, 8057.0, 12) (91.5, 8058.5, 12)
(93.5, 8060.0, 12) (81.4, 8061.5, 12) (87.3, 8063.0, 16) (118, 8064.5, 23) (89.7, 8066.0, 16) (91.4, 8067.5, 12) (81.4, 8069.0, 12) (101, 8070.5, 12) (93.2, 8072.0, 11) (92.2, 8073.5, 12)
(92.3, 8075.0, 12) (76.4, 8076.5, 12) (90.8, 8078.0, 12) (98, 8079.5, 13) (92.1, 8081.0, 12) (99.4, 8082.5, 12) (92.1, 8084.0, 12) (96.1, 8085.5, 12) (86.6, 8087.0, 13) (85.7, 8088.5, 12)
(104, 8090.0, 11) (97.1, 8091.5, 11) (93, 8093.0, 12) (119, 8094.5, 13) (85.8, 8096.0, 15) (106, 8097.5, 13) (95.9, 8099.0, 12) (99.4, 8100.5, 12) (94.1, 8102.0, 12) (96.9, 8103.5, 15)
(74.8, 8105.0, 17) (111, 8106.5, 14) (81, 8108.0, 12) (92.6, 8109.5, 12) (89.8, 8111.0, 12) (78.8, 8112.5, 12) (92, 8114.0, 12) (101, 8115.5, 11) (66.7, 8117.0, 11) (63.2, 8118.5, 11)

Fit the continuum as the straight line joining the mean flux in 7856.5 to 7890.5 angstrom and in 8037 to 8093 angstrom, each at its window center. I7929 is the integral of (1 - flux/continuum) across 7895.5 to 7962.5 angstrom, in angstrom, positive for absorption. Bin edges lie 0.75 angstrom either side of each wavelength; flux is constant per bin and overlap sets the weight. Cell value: 7.6 angstrom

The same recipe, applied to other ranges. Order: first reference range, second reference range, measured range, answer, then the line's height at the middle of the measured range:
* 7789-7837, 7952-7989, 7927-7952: 0.9 angstrom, 88.6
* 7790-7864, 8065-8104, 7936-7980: 3.3 angstrom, 93.1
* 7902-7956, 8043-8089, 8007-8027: -2.2 angstrom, 86.5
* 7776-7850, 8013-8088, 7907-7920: 3.7 angstrom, 92.7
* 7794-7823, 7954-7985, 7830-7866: 4.2 angstrom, 98.3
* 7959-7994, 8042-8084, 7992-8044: -1.3 angstrom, 89.6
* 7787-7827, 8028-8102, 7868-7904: 3.9 angstrom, 96.1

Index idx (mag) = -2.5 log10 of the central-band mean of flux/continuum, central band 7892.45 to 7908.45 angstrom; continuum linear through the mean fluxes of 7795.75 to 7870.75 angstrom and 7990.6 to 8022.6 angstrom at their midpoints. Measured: 0.11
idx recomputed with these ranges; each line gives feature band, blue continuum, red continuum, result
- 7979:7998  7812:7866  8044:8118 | 0.051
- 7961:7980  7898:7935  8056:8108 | -0.086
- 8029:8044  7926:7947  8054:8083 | -0.030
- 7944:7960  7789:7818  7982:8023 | 0.067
